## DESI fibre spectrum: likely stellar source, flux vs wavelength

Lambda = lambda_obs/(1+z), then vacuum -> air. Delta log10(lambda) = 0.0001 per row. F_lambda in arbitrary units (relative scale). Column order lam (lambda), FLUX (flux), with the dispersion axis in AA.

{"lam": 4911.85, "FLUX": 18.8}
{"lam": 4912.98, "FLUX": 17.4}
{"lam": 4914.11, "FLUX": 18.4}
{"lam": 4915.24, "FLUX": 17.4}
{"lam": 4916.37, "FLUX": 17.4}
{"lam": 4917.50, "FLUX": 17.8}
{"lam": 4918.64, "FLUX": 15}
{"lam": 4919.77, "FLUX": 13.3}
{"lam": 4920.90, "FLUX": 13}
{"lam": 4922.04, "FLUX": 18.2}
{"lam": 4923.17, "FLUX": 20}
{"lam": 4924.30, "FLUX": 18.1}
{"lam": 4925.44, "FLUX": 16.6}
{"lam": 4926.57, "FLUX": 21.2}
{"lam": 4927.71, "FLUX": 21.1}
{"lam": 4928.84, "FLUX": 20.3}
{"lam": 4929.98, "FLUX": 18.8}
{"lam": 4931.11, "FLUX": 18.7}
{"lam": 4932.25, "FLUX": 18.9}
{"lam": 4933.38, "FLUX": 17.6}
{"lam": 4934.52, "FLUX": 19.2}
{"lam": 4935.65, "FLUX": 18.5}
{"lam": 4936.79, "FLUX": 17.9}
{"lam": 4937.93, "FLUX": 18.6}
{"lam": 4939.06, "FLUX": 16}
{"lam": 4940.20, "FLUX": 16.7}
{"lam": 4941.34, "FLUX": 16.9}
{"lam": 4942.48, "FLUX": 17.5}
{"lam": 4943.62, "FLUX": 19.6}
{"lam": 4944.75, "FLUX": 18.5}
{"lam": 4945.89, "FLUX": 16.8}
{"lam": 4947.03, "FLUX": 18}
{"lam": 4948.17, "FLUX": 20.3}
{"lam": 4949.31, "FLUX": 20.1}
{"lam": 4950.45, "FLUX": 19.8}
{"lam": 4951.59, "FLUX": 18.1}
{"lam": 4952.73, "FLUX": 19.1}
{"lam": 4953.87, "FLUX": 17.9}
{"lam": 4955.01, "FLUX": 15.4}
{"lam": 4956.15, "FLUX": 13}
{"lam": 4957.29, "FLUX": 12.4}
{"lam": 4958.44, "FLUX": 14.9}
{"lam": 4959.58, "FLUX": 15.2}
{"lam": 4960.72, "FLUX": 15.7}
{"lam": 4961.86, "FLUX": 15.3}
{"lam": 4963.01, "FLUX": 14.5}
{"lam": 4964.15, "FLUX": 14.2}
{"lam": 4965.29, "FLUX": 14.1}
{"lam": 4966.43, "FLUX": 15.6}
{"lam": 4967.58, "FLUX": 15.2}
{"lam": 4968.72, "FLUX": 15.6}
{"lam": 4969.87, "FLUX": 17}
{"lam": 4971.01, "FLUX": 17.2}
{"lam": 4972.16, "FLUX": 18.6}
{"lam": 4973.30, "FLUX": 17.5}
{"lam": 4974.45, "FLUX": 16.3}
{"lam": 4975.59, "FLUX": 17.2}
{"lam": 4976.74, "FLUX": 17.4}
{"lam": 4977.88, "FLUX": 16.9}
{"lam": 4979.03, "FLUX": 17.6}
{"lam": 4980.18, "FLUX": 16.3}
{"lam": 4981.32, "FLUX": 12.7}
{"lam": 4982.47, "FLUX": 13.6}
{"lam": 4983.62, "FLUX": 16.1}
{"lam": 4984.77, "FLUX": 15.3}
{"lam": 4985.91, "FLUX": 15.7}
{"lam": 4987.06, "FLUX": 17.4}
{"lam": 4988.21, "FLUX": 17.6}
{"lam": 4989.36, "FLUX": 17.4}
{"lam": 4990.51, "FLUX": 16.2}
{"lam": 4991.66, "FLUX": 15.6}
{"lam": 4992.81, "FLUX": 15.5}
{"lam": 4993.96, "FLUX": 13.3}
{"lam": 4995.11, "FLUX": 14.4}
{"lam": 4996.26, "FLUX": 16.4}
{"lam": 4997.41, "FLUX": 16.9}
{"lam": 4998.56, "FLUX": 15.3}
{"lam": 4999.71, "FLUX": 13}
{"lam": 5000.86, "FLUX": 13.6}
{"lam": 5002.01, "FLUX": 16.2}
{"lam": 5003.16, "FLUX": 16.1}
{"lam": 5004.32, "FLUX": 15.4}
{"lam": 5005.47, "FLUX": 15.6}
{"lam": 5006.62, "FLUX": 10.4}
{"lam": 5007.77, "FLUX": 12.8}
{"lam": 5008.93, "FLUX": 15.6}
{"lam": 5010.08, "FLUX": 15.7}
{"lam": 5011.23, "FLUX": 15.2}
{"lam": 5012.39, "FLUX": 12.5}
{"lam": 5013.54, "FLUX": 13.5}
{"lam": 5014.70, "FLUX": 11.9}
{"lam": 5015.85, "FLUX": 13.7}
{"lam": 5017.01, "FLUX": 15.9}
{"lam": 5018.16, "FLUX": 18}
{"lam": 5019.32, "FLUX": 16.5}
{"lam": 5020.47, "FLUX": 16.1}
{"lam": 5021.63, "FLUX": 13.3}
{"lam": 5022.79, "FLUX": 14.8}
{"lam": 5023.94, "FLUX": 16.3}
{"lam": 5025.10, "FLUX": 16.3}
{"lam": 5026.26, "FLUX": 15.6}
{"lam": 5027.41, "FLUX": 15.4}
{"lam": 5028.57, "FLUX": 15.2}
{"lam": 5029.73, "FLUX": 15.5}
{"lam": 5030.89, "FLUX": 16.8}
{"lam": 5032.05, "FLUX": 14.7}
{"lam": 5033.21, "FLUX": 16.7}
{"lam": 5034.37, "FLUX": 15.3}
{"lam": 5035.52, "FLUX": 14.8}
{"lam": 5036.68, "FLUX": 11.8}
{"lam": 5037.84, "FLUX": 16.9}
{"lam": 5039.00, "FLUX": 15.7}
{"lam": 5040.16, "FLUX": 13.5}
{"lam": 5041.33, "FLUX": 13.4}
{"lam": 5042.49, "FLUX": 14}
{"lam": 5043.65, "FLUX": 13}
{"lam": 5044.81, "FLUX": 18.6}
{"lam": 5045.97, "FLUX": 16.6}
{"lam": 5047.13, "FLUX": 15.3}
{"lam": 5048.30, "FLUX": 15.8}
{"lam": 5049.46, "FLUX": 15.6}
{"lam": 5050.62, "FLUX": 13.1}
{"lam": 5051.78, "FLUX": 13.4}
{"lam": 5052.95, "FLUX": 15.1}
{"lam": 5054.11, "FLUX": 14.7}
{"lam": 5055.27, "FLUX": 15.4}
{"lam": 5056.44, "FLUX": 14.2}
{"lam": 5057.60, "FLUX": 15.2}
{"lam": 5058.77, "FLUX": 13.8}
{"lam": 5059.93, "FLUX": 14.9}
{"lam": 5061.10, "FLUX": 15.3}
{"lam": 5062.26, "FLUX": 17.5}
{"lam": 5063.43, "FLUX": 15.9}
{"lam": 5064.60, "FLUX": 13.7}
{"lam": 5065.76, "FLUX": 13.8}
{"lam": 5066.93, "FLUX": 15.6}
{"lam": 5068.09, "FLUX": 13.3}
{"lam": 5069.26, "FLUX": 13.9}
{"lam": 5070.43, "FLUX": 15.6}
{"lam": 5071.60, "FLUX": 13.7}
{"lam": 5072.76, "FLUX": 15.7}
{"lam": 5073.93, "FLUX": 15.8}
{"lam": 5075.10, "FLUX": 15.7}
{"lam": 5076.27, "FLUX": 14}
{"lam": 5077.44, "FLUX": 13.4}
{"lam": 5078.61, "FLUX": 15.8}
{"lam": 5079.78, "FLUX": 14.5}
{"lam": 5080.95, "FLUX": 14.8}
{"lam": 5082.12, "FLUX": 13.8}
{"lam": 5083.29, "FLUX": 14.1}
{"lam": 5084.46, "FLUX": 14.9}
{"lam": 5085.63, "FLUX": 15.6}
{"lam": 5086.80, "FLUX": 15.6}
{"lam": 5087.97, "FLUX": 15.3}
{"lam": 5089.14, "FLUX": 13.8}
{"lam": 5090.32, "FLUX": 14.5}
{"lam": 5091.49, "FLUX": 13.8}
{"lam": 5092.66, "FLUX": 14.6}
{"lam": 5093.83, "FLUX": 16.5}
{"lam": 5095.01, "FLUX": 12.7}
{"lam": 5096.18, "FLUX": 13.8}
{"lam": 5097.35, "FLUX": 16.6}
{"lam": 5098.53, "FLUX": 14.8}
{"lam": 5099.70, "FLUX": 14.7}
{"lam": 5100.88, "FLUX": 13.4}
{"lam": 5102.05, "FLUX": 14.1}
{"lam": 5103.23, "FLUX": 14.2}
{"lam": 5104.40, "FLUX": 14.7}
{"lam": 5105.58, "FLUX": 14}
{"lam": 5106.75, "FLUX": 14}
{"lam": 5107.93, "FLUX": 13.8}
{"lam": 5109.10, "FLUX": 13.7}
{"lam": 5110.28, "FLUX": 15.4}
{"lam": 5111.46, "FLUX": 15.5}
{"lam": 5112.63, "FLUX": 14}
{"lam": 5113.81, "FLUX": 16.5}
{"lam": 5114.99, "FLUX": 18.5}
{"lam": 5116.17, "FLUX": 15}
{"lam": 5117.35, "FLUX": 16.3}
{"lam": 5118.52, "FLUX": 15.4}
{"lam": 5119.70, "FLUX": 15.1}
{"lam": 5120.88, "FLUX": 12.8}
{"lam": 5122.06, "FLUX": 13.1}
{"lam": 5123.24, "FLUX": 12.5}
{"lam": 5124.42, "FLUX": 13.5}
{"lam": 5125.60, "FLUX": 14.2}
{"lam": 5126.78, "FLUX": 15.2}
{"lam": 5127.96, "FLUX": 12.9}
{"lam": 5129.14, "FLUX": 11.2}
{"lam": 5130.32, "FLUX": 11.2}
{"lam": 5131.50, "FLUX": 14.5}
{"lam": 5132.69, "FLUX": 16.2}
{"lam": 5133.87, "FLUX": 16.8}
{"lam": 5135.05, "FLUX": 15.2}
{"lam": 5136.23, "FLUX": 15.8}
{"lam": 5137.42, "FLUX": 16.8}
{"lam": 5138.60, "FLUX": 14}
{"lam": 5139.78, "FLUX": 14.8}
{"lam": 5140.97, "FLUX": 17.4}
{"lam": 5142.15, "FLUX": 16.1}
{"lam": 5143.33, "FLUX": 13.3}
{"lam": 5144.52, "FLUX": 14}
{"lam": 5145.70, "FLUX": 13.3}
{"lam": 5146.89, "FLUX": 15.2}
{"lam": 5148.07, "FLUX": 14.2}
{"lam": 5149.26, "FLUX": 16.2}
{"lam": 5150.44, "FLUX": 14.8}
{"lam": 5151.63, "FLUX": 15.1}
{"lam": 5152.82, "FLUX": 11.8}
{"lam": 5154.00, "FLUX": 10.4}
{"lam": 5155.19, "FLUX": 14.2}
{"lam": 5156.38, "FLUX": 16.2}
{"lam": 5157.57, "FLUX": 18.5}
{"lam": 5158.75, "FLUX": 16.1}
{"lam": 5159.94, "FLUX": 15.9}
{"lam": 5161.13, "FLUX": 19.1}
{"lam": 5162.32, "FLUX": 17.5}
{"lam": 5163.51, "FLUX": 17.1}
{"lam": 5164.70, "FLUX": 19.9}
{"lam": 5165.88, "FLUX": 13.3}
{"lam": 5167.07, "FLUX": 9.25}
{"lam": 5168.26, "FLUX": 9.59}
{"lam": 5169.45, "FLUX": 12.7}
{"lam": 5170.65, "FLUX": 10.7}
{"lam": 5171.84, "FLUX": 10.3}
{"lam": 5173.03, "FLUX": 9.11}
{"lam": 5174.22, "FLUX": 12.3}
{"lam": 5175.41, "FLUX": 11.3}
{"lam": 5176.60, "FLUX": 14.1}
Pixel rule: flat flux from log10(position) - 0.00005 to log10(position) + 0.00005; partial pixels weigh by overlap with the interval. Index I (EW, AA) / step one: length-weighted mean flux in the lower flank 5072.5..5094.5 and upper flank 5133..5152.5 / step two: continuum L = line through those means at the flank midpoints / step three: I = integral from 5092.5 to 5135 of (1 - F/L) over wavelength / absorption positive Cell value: 1.4 AA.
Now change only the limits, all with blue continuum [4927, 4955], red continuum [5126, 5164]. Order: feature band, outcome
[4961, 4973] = 1.5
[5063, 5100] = 3.2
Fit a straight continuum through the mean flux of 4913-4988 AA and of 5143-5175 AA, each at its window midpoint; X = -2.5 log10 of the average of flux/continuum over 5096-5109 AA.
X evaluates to 0.04 mag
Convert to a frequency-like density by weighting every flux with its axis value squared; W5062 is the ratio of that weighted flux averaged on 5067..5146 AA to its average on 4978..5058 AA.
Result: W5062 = 1.00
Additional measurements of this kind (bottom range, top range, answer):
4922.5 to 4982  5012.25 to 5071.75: 0.90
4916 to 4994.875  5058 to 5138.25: 0.92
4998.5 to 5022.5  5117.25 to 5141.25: 1.04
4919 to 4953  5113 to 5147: 0.87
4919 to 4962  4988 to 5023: 0.87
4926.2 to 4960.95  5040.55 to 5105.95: 0.87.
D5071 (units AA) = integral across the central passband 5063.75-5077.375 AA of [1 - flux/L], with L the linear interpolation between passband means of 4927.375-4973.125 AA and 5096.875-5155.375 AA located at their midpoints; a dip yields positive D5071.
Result 0.7 AA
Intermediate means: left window 17.2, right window 14.5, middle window 14.6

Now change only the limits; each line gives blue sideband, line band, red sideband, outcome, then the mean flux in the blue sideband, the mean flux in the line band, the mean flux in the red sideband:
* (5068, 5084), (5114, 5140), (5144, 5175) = -0.6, 14.6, 14.6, 14.1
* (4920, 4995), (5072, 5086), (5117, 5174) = 0.4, 16.9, 14.8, 14.3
